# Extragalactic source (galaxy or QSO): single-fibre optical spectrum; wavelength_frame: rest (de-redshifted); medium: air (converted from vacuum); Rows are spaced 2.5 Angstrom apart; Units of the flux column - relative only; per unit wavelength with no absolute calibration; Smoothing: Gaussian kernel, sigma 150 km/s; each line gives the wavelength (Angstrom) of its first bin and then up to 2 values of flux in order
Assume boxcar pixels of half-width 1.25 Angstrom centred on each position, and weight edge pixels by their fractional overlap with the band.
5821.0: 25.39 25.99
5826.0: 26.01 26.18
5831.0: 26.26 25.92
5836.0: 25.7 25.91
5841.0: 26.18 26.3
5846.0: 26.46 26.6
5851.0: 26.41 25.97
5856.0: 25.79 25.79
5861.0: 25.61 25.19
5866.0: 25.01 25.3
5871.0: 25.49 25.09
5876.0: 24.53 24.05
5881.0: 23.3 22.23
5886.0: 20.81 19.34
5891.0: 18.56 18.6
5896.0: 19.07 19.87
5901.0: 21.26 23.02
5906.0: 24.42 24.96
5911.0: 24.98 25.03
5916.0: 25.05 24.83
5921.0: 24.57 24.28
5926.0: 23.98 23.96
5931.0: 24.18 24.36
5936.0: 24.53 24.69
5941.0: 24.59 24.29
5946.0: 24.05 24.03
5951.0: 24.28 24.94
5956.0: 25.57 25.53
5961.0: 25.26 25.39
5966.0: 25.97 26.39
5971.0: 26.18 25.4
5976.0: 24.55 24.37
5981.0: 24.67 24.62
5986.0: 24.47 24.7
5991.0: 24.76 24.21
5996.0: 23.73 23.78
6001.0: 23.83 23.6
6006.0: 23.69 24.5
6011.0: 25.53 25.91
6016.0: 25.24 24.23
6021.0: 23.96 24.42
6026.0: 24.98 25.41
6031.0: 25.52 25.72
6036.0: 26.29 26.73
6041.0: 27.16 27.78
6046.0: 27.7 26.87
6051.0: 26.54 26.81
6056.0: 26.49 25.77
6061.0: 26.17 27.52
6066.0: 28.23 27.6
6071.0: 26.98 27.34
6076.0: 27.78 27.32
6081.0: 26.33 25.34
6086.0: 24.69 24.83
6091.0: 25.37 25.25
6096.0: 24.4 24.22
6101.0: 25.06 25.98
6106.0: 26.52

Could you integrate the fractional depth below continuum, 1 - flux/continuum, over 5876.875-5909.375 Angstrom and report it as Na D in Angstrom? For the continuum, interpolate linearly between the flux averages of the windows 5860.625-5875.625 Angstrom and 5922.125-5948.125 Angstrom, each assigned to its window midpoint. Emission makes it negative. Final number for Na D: 4.4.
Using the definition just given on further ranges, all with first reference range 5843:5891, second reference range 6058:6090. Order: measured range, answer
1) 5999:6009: 0.79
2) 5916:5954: 1.24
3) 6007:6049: 0.68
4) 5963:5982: 0.16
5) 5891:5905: 2.57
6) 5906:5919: 0.03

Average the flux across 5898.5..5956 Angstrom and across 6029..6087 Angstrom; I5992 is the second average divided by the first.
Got 1.10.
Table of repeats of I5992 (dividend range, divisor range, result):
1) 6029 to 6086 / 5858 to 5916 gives 1.16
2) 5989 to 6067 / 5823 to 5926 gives 1.05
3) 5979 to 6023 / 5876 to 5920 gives 1.09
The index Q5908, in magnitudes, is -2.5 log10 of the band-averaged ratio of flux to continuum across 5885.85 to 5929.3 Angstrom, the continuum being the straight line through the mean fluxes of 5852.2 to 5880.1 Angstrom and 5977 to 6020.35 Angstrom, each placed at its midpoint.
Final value 0.11 mag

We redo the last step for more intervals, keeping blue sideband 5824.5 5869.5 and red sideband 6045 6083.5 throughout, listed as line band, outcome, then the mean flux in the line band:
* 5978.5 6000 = 0.10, 24.4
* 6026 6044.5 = 0.02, 26.3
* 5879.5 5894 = 0.26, 20.6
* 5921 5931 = 0.09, 24.1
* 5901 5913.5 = 0.09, 24.1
